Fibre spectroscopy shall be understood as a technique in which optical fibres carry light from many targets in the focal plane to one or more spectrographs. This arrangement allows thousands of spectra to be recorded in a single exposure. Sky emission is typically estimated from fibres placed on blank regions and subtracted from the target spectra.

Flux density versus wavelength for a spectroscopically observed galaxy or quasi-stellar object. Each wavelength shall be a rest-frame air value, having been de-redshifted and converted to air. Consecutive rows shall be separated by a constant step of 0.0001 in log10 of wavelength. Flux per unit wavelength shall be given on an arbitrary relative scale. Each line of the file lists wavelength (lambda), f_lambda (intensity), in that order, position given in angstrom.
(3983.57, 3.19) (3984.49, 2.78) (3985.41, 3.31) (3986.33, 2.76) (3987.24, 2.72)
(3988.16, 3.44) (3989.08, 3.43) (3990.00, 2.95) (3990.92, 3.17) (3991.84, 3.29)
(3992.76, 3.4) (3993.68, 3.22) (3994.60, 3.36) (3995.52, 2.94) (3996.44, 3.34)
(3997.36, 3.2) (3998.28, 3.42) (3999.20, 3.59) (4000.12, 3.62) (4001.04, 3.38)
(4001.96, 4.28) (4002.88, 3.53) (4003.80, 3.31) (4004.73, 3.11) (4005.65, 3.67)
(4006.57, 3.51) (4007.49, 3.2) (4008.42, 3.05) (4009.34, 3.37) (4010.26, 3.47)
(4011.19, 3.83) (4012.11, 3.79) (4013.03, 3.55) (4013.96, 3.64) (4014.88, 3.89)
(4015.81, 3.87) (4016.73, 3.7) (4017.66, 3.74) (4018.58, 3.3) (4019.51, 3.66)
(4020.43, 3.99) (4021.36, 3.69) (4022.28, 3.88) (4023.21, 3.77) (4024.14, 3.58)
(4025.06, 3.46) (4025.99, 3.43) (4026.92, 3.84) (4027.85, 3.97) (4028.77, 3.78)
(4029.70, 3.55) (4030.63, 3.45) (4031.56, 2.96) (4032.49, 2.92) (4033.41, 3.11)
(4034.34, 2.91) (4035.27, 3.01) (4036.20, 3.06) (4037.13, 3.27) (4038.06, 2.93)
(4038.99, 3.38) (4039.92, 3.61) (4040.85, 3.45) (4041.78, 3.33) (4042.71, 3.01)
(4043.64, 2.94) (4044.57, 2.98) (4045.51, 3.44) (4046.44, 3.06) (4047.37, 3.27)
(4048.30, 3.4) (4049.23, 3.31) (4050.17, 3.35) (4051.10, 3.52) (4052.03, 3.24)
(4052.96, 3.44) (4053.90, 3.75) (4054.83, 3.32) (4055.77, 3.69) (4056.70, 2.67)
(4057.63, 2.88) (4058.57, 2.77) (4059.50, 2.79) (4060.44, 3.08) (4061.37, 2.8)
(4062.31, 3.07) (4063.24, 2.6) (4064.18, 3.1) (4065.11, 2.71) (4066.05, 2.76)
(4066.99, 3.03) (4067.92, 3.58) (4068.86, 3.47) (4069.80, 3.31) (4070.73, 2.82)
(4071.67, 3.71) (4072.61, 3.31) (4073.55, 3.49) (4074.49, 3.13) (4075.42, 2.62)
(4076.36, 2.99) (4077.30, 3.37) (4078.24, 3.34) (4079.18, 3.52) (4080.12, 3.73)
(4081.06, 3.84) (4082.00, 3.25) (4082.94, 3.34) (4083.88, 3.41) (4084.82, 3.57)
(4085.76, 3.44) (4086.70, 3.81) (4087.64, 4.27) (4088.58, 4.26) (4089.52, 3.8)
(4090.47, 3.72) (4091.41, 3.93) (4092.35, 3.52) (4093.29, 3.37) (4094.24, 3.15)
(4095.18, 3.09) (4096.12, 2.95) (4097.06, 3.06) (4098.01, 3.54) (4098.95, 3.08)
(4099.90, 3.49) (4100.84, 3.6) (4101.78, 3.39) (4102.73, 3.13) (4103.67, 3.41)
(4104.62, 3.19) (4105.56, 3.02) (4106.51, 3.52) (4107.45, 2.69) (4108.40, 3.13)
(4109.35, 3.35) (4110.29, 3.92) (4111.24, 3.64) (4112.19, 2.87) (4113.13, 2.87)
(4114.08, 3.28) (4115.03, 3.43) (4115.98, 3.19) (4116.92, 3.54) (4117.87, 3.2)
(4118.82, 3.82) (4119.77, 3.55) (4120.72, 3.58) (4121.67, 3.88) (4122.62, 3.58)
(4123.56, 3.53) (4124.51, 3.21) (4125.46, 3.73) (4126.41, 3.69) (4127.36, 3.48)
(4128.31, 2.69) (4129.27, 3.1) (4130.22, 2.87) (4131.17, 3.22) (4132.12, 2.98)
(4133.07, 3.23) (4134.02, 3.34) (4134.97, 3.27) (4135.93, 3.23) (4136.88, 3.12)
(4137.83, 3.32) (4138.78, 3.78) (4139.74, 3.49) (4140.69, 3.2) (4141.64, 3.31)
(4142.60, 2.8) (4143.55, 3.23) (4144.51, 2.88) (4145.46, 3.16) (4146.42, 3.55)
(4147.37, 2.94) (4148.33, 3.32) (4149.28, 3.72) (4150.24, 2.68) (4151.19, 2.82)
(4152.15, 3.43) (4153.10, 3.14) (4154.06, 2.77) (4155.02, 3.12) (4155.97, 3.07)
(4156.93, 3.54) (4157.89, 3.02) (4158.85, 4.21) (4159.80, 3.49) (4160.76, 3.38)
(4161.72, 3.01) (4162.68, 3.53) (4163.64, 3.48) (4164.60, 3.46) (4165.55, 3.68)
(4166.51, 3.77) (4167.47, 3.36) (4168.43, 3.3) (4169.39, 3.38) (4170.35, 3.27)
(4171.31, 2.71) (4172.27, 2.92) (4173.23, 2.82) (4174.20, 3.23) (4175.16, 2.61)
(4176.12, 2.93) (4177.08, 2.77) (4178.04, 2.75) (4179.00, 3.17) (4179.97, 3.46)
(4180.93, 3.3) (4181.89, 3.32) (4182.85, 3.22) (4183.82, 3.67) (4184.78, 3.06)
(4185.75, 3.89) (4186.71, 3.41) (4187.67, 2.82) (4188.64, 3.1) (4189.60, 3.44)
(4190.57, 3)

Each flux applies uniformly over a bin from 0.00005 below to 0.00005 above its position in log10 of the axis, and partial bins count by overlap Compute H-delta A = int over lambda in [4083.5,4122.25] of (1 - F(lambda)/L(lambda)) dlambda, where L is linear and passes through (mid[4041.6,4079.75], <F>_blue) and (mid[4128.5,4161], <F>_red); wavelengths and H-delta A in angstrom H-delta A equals -2.9 angstrom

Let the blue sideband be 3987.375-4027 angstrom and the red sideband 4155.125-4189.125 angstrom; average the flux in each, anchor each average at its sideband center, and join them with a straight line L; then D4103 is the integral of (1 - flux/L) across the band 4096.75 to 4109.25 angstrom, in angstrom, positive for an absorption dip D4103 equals 0.4 angstrom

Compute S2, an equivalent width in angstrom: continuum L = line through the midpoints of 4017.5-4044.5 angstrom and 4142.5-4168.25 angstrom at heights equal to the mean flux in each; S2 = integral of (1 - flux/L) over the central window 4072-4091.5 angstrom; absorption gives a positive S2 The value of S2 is -1.0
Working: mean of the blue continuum 3.4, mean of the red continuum 3.29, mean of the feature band 3.52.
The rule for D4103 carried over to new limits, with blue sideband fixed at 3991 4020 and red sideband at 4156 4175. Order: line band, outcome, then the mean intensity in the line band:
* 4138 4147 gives 0.23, 3.26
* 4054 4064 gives 1.27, 3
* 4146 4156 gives 0.59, 3.15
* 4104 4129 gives 0.06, 3.37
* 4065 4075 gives 0.57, 3.23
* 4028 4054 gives 1.39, 3.27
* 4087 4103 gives -0.48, 3.5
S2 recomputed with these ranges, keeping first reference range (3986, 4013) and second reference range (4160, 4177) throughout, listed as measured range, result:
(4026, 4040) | 0.10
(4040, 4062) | 0.79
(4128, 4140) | 0.16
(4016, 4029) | -1.39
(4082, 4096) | -1.29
